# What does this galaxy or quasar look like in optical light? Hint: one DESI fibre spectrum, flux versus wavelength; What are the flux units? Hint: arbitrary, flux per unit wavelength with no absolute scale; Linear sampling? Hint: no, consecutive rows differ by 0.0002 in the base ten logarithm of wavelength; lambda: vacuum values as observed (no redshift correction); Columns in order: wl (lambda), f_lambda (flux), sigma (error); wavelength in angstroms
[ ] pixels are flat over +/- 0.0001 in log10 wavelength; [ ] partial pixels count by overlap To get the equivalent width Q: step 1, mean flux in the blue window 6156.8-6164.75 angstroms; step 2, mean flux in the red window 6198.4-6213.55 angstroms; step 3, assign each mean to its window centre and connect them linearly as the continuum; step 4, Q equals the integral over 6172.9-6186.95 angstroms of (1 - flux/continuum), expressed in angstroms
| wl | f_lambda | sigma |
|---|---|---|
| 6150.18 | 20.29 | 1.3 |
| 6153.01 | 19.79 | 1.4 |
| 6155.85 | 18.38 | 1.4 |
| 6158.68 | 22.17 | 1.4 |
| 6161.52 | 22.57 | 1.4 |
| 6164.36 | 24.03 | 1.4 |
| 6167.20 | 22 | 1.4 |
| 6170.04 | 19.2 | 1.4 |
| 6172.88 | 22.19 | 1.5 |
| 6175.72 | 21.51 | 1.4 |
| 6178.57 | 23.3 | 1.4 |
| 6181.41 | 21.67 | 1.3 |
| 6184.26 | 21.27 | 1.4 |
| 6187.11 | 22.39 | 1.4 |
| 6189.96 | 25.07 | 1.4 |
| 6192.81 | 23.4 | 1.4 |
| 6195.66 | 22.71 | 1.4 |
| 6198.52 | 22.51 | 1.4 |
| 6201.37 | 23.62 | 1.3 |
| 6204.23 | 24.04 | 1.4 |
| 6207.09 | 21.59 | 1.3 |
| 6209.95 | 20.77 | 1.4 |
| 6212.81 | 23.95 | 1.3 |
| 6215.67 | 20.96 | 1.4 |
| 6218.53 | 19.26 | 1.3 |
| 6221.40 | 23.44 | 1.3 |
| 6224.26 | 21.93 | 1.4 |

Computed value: 0.37 angstroms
